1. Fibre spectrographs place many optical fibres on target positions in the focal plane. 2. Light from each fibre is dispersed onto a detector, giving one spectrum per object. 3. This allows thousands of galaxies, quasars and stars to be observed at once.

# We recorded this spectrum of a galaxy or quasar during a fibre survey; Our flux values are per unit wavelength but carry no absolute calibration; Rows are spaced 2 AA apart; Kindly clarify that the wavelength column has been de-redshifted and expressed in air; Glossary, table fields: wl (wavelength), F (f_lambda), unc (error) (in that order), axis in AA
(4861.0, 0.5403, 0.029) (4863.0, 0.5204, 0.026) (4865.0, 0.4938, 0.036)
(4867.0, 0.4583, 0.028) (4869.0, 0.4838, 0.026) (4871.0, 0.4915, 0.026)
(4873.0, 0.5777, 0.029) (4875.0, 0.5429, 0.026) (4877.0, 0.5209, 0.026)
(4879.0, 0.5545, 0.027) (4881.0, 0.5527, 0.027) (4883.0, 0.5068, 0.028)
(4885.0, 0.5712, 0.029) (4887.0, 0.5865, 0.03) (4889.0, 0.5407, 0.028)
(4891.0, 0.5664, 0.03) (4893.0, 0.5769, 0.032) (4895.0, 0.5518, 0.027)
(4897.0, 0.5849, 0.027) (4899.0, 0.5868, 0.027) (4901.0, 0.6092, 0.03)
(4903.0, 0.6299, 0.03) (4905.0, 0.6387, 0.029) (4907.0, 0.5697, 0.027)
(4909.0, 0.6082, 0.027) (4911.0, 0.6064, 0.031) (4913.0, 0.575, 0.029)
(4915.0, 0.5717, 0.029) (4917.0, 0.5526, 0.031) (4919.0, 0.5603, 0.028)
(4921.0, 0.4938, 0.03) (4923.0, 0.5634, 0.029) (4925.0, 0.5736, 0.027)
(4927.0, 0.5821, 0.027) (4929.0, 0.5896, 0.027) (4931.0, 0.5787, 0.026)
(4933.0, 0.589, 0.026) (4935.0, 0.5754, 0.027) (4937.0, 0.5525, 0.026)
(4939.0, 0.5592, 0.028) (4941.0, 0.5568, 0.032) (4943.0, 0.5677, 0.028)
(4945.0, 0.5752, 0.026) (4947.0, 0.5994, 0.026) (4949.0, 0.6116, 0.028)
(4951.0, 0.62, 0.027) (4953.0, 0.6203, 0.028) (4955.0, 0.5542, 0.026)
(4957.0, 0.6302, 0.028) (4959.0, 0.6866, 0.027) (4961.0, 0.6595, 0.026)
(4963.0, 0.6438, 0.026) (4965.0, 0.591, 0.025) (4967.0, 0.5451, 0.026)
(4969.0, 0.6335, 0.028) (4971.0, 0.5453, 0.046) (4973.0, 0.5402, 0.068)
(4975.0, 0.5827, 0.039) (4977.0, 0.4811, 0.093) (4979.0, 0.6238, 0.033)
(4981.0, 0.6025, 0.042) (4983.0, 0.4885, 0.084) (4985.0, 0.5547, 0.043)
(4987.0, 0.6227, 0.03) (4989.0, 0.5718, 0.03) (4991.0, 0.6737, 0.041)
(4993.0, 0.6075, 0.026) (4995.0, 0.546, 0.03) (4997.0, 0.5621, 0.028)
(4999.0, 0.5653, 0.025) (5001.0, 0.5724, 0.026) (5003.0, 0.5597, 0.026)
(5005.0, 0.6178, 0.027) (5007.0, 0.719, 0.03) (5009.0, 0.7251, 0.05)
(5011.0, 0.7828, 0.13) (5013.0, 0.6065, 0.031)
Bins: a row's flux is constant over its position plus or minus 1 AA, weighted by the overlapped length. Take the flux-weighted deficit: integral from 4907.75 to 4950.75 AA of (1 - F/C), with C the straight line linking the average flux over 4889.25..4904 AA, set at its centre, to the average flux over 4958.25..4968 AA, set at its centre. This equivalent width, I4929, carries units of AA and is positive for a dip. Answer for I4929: 2.1 AA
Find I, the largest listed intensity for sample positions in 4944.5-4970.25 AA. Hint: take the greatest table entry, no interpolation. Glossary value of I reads 0.6866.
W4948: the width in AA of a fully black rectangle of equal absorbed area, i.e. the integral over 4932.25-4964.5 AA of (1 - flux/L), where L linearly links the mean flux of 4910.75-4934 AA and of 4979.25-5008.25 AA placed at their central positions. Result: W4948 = -1.27 AA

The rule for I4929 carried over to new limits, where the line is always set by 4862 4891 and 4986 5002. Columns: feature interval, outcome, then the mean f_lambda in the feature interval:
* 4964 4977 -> 0.3 AA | 0.566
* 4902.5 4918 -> -1.3 AA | 0.593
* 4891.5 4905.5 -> -1.4 AA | 0.594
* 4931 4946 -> -0.2 AA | 0.569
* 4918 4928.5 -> 0.0 AA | 0.556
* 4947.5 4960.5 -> -1.2 AA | 0.621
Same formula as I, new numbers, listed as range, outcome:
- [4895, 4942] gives 0.6387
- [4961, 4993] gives 0.6737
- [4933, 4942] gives 0.589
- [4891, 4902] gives 0.6092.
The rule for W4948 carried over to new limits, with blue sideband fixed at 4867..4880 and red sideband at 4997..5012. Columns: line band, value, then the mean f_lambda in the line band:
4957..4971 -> -0.4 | 0.621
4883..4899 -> -0.8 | 0.566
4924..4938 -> 0.0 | 0.577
